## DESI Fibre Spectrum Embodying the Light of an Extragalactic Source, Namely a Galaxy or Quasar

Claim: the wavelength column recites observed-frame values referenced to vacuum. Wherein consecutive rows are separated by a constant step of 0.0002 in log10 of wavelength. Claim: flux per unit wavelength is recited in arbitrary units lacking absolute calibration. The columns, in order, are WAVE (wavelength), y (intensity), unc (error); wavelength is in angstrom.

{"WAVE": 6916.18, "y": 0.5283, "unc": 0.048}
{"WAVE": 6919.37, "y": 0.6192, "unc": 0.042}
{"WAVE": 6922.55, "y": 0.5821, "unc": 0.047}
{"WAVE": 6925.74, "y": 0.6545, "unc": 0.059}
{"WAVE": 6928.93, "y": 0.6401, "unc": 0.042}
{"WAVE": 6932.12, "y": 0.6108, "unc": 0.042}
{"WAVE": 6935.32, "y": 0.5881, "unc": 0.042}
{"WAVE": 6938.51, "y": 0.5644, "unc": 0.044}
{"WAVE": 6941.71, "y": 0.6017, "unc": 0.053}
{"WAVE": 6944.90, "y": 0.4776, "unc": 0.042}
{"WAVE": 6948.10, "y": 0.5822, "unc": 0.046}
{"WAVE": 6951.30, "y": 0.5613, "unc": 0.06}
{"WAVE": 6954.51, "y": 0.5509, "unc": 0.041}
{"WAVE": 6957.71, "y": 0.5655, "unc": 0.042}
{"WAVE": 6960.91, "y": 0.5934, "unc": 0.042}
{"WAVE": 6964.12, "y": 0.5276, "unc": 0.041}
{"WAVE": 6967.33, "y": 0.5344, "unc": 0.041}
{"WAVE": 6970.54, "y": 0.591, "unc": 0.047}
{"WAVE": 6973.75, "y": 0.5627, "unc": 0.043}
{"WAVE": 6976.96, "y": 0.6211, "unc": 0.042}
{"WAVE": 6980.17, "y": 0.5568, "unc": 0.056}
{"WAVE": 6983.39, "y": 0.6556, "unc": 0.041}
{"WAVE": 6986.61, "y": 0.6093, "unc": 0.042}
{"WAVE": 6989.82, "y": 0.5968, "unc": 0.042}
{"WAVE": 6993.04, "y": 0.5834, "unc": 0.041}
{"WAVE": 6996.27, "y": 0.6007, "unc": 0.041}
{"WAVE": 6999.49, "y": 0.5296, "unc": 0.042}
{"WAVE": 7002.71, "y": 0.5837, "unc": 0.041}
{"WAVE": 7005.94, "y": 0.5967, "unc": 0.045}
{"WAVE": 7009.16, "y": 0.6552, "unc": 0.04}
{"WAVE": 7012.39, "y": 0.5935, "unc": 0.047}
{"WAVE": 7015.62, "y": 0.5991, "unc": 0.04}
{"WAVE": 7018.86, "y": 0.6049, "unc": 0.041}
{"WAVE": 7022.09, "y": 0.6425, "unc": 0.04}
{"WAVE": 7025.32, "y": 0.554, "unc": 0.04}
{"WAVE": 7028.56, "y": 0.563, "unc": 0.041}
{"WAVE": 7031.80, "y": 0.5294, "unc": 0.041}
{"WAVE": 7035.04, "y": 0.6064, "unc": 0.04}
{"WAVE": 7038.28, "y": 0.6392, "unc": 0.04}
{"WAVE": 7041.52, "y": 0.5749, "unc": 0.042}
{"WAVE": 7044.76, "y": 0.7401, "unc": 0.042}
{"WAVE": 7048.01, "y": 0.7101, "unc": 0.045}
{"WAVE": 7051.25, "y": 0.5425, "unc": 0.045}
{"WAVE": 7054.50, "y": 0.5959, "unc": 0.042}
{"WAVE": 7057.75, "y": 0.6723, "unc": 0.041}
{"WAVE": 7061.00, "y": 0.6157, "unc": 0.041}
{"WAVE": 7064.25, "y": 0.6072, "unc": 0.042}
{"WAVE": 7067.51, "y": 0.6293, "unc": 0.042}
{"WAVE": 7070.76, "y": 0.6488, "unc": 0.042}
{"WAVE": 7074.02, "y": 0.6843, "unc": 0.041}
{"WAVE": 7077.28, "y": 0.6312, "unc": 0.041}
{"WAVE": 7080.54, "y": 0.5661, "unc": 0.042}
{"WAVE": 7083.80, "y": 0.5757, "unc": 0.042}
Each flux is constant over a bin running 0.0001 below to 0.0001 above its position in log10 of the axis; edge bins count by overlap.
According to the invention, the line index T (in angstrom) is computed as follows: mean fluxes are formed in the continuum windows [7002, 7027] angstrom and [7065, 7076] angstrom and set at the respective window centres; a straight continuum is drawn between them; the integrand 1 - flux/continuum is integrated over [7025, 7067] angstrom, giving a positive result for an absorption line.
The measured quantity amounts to 1.1 angstrom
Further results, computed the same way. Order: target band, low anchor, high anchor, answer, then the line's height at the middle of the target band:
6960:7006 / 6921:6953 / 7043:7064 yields 1.99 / 0.609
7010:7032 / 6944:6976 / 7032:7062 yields 0.63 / 0.607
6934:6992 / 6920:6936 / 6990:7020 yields 3.04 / 0.606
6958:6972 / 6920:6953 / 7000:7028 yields 0.71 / 0.592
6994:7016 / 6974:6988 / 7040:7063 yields 0.81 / 0.616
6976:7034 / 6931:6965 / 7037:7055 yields 1.29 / 0.607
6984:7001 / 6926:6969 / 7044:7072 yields 0.27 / 0.598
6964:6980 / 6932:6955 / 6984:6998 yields 0.45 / 0.587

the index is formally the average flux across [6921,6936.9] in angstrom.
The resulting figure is 0.615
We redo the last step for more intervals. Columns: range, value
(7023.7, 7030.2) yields 0.558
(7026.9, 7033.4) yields 0.546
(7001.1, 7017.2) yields 0.606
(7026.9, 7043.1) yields 0.582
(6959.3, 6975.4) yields 0.562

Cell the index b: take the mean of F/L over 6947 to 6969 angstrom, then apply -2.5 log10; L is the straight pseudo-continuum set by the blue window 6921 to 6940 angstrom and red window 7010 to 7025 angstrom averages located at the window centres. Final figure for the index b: 0.090 mag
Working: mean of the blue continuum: 0.607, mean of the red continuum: 0.607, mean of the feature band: 0.559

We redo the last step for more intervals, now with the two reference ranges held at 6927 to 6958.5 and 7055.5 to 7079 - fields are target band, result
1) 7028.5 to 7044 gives 0.05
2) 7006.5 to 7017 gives -0.01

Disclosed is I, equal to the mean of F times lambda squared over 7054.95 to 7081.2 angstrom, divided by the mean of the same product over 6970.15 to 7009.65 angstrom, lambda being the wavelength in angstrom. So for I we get 1.09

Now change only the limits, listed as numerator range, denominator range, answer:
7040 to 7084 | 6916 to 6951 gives 1.11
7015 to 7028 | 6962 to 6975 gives 1.09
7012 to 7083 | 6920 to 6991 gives 1.08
